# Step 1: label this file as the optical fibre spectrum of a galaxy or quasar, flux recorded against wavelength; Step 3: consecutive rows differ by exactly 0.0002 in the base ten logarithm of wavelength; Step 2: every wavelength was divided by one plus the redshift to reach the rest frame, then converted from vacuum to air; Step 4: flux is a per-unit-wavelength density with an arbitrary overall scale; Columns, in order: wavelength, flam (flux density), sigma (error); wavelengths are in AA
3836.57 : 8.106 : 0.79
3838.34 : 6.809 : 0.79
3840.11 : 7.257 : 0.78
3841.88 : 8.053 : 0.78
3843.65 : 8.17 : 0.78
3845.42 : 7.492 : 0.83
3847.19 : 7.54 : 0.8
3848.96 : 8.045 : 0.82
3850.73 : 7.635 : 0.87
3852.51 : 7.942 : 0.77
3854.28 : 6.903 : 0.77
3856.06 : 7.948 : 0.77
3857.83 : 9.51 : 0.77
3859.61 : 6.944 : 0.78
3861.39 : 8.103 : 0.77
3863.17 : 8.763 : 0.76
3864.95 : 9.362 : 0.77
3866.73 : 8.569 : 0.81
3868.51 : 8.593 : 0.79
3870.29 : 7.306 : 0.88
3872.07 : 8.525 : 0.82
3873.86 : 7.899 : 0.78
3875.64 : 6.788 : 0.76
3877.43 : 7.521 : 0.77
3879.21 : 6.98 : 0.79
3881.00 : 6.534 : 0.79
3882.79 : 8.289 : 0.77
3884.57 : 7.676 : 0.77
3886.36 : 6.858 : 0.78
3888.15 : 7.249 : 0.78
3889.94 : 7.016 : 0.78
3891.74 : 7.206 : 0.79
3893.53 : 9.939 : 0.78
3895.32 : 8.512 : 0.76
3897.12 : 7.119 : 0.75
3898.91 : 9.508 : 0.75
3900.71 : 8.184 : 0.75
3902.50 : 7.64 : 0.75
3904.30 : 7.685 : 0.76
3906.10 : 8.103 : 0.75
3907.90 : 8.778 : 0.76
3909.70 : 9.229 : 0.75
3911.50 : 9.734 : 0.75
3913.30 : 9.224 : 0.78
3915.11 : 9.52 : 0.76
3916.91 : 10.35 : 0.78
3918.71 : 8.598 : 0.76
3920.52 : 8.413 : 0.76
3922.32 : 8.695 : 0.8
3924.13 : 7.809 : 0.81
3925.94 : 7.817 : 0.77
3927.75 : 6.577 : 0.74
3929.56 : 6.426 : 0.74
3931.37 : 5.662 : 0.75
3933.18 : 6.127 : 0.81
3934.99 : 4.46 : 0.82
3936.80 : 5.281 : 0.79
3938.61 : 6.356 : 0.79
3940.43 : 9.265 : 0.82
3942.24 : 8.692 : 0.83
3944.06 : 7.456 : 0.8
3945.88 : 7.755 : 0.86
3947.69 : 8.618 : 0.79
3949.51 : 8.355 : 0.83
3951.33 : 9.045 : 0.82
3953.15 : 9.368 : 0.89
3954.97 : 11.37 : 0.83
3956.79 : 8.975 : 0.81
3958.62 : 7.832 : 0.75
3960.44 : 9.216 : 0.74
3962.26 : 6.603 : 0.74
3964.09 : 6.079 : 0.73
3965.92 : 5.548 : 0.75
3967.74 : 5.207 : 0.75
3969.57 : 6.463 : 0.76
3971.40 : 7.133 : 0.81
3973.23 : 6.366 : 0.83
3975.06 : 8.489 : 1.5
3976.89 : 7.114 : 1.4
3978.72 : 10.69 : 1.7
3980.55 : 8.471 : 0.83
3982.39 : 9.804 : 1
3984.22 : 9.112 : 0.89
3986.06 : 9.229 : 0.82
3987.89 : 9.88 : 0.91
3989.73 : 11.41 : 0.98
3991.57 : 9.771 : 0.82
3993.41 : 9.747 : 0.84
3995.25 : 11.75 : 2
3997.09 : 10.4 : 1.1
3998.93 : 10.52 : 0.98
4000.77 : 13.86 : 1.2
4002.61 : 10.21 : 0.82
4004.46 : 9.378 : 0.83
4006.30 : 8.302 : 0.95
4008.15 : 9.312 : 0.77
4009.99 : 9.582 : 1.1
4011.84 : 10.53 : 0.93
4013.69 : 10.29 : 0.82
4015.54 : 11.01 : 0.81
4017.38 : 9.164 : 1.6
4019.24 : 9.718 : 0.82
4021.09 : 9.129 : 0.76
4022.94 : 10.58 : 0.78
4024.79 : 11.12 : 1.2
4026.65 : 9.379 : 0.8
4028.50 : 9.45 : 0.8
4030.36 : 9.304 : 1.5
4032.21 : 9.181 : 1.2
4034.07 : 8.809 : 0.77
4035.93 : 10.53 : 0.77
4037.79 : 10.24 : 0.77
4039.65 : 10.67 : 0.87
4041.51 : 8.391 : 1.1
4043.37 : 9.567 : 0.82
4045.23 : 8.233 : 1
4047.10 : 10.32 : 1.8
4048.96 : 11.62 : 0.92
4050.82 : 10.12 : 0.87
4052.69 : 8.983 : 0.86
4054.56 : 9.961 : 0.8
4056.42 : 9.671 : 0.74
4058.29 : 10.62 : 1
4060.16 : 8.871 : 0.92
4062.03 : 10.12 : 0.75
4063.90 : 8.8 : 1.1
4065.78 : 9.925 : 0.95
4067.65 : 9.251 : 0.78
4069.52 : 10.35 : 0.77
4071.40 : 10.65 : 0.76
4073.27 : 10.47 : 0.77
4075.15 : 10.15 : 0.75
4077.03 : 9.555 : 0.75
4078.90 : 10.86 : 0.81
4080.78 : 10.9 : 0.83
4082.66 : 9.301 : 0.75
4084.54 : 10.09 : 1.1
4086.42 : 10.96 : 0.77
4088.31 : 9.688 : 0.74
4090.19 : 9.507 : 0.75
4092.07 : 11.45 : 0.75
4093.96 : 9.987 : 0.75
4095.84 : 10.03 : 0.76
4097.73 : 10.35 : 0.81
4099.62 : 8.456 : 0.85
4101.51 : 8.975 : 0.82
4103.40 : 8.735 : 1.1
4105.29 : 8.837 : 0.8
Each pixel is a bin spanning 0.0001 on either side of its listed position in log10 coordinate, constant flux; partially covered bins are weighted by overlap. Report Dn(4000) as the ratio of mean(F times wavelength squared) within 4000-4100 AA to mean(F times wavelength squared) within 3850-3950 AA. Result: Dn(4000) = 1.36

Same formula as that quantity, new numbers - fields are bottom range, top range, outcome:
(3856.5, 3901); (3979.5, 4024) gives 1.35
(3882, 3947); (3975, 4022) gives 1.31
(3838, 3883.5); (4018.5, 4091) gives 1.39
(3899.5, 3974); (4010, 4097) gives 1.35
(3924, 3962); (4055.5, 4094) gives 1.39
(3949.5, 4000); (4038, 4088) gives 1.19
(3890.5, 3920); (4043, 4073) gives 1.22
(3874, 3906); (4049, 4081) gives 1.41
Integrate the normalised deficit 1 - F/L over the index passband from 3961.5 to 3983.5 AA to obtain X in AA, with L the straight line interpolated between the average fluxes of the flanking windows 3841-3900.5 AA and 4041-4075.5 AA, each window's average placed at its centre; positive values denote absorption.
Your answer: 3.9 AA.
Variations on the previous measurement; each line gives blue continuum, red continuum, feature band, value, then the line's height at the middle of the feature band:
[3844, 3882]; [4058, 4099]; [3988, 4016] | -3.3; 9.28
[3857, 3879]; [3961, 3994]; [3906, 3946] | 1.5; 8.15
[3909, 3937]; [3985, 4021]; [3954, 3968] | 1.9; 8.93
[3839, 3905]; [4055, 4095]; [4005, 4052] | -1.1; 9.56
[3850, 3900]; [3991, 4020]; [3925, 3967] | 7.6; 9.17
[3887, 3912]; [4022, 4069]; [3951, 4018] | 0.1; 9.12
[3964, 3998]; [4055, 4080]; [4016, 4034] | -0.7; 9.3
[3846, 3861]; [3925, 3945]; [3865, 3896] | -1.3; 7.46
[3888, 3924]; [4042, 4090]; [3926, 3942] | 4.3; 8.79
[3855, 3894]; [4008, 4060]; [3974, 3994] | -0.4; 9.22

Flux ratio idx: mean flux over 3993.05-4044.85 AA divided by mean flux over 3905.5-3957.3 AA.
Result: 1.23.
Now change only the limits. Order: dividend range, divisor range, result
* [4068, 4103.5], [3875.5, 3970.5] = 1.29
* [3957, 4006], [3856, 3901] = 1.11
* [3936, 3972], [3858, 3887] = 0.99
